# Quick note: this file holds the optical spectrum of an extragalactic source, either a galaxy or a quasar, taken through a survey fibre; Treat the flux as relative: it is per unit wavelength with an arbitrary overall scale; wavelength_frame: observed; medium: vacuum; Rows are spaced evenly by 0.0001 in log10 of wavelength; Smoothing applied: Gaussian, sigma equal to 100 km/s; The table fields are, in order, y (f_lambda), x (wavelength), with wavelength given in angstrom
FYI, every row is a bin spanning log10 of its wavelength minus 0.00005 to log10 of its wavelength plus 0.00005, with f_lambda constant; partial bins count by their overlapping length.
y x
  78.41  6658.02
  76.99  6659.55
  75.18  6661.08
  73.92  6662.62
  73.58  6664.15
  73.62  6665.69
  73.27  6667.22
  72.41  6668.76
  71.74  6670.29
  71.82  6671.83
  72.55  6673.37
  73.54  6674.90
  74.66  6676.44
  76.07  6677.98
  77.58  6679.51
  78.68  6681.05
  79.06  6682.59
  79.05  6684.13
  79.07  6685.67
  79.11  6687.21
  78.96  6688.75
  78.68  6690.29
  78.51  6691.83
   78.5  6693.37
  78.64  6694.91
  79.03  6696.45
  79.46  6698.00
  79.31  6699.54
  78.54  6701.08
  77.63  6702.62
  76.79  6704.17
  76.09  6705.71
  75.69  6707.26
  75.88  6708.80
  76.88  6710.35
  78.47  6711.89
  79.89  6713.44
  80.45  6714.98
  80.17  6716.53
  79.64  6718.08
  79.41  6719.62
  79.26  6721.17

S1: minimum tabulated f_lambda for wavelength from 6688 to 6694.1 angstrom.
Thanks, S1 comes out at 78.5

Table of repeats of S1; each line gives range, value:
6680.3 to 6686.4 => 78.68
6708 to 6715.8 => 75.88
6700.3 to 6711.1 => 75.69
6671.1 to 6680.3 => 71.82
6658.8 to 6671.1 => 71.74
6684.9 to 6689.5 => 78.96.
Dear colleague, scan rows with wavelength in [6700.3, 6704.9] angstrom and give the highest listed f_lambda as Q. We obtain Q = 78.54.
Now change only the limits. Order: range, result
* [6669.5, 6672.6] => 71.82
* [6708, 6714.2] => 79.89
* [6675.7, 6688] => 79.11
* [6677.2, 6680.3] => 77.58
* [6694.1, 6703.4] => 79.46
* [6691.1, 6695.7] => 78.64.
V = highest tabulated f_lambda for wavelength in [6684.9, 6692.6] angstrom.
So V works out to 79.11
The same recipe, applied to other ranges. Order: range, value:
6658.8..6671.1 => 76.99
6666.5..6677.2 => 74.66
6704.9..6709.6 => 76.09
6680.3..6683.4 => 79.06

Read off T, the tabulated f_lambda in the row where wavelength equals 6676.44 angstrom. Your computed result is 74.66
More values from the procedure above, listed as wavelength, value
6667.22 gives 73.27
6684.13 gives 79.05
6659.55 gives 76.99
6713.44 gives 79.89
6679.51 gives 77.58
